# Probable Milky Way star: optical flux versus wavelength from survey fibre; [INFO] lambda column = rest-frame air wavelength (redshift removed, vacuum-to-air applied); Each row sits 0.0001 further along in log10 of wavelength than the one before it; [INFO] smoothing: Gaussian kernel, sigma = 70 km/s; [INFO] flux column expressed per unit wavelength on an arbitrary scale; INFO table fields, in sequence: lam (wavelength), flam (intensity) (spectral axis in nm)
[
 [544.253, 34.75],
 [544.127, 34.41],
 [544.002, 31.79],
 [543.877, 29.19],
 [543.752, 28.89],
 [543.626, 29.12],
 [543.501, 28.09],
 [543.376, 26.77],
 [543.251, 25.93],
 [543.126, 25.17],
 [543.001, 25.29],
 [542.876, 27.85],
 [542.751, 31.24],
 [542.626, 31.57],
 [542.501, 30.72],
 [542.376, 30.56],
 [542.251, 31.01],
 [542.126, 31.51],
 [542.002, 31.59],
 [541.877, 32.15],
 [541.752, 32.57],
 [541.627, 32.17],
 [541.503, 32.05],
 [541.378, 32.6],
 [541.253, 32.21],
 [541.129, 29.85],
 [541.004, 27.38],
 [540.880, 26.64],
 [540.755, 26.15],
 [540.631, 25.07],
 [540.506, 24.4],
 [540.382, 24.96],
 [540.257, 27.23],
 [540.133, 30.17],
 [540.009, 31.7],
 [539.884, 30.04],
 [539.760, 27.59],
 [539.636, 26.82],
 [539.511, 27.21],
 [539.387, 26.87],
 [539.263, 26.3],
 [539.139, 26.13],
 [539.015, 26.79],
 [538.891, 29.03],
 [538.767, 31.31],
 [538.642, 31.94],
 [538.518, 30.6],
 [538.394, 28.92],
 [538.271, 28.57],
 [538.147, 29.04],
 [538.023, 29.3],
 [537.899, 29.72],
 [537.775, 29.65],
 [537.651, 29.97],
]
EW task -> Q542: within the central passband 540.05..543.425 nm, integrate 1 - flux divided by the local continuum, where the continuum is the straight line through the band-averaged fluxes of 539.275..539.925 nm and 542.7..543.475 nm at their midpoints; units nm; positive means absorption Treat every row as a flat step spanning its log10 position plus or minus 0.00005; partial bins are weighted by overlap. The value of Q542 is -0.23 nm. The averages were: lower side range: 27.5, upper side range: 27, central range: 29.1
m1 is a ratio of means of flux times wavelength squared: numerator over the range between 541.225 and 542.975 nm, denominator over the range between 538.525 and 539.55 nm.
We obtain 1.1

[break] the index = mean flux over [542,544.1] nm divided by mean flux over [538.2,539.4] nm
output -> 1.0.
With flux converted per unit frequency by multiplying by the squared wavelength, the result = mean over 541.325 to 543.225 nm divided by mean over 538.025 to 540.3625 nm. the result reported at 1.08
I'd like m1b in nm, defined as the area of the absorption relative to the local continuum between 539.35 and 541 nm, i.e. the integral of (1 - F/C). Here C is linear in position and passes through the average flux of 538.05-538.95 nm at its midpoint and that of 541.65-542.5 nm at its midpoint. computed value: 0.18 nm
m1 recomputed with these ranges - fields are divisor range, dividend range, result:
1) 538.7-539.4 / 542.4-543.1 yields 1.06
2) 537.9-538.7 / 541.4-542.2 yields 1.09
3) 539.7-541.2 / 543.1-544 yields 1.02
